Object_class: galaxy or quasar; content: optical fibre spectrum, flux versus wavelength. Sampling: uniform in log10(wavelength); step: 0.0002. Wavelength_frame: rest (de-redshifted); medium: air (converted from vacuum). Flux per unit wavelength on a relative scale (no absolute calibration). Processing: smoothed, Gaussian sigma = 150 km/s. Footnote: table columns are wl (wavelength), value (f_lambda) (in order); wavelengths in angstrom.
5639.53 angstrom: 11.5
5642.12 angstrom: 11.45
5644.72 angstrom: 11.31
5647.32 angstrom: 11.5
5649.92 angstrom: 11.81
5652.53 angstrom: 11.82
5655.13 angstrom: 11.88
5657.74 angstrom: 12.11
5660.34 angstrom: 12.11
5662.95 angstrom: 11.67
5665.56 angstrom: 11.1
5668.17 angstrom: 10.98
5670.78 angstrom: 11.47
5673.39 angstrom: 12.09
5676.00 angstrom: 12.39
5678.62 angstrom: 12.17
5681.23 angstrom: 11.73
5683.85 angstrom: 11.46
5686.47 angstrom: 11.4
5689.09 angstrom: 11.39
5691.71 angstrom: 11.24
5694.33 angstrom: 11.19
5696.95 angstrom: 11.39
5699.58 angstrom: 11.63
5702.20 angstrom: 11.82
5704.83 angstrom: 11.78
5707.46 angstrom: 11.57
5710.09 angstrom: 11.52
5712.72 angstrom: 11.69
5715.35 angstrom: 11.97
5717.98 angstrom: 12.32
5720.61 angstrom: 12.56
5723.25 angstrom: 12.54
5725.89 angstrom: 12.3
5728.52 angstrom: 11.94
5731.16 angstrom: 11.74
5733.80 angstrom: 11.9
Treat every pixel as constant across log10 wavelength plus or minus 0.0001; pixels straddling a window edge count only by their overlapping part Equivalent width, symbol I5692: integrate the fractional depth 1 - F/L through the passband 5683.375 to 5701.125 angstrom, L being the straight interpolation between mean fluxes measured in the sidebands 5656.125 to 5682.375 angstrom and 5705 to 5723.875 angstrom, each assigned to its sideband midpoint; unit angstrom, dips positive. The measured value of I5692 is 0.7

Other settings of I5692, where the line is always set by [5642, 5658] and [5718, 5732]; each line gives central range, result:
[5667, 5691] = 0.5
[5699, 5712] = 0.5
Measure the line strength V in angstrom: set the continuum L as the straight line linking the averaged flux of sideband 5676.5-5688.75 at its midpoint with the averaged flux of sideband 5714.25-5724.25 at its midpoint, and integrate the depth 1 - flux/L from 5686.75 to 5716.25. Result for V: 1.20 angstrom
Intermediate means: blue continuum 11.7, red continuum 12.4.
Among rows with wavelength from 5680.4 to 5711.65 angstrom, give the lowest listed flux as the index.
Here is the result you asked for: 11.19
